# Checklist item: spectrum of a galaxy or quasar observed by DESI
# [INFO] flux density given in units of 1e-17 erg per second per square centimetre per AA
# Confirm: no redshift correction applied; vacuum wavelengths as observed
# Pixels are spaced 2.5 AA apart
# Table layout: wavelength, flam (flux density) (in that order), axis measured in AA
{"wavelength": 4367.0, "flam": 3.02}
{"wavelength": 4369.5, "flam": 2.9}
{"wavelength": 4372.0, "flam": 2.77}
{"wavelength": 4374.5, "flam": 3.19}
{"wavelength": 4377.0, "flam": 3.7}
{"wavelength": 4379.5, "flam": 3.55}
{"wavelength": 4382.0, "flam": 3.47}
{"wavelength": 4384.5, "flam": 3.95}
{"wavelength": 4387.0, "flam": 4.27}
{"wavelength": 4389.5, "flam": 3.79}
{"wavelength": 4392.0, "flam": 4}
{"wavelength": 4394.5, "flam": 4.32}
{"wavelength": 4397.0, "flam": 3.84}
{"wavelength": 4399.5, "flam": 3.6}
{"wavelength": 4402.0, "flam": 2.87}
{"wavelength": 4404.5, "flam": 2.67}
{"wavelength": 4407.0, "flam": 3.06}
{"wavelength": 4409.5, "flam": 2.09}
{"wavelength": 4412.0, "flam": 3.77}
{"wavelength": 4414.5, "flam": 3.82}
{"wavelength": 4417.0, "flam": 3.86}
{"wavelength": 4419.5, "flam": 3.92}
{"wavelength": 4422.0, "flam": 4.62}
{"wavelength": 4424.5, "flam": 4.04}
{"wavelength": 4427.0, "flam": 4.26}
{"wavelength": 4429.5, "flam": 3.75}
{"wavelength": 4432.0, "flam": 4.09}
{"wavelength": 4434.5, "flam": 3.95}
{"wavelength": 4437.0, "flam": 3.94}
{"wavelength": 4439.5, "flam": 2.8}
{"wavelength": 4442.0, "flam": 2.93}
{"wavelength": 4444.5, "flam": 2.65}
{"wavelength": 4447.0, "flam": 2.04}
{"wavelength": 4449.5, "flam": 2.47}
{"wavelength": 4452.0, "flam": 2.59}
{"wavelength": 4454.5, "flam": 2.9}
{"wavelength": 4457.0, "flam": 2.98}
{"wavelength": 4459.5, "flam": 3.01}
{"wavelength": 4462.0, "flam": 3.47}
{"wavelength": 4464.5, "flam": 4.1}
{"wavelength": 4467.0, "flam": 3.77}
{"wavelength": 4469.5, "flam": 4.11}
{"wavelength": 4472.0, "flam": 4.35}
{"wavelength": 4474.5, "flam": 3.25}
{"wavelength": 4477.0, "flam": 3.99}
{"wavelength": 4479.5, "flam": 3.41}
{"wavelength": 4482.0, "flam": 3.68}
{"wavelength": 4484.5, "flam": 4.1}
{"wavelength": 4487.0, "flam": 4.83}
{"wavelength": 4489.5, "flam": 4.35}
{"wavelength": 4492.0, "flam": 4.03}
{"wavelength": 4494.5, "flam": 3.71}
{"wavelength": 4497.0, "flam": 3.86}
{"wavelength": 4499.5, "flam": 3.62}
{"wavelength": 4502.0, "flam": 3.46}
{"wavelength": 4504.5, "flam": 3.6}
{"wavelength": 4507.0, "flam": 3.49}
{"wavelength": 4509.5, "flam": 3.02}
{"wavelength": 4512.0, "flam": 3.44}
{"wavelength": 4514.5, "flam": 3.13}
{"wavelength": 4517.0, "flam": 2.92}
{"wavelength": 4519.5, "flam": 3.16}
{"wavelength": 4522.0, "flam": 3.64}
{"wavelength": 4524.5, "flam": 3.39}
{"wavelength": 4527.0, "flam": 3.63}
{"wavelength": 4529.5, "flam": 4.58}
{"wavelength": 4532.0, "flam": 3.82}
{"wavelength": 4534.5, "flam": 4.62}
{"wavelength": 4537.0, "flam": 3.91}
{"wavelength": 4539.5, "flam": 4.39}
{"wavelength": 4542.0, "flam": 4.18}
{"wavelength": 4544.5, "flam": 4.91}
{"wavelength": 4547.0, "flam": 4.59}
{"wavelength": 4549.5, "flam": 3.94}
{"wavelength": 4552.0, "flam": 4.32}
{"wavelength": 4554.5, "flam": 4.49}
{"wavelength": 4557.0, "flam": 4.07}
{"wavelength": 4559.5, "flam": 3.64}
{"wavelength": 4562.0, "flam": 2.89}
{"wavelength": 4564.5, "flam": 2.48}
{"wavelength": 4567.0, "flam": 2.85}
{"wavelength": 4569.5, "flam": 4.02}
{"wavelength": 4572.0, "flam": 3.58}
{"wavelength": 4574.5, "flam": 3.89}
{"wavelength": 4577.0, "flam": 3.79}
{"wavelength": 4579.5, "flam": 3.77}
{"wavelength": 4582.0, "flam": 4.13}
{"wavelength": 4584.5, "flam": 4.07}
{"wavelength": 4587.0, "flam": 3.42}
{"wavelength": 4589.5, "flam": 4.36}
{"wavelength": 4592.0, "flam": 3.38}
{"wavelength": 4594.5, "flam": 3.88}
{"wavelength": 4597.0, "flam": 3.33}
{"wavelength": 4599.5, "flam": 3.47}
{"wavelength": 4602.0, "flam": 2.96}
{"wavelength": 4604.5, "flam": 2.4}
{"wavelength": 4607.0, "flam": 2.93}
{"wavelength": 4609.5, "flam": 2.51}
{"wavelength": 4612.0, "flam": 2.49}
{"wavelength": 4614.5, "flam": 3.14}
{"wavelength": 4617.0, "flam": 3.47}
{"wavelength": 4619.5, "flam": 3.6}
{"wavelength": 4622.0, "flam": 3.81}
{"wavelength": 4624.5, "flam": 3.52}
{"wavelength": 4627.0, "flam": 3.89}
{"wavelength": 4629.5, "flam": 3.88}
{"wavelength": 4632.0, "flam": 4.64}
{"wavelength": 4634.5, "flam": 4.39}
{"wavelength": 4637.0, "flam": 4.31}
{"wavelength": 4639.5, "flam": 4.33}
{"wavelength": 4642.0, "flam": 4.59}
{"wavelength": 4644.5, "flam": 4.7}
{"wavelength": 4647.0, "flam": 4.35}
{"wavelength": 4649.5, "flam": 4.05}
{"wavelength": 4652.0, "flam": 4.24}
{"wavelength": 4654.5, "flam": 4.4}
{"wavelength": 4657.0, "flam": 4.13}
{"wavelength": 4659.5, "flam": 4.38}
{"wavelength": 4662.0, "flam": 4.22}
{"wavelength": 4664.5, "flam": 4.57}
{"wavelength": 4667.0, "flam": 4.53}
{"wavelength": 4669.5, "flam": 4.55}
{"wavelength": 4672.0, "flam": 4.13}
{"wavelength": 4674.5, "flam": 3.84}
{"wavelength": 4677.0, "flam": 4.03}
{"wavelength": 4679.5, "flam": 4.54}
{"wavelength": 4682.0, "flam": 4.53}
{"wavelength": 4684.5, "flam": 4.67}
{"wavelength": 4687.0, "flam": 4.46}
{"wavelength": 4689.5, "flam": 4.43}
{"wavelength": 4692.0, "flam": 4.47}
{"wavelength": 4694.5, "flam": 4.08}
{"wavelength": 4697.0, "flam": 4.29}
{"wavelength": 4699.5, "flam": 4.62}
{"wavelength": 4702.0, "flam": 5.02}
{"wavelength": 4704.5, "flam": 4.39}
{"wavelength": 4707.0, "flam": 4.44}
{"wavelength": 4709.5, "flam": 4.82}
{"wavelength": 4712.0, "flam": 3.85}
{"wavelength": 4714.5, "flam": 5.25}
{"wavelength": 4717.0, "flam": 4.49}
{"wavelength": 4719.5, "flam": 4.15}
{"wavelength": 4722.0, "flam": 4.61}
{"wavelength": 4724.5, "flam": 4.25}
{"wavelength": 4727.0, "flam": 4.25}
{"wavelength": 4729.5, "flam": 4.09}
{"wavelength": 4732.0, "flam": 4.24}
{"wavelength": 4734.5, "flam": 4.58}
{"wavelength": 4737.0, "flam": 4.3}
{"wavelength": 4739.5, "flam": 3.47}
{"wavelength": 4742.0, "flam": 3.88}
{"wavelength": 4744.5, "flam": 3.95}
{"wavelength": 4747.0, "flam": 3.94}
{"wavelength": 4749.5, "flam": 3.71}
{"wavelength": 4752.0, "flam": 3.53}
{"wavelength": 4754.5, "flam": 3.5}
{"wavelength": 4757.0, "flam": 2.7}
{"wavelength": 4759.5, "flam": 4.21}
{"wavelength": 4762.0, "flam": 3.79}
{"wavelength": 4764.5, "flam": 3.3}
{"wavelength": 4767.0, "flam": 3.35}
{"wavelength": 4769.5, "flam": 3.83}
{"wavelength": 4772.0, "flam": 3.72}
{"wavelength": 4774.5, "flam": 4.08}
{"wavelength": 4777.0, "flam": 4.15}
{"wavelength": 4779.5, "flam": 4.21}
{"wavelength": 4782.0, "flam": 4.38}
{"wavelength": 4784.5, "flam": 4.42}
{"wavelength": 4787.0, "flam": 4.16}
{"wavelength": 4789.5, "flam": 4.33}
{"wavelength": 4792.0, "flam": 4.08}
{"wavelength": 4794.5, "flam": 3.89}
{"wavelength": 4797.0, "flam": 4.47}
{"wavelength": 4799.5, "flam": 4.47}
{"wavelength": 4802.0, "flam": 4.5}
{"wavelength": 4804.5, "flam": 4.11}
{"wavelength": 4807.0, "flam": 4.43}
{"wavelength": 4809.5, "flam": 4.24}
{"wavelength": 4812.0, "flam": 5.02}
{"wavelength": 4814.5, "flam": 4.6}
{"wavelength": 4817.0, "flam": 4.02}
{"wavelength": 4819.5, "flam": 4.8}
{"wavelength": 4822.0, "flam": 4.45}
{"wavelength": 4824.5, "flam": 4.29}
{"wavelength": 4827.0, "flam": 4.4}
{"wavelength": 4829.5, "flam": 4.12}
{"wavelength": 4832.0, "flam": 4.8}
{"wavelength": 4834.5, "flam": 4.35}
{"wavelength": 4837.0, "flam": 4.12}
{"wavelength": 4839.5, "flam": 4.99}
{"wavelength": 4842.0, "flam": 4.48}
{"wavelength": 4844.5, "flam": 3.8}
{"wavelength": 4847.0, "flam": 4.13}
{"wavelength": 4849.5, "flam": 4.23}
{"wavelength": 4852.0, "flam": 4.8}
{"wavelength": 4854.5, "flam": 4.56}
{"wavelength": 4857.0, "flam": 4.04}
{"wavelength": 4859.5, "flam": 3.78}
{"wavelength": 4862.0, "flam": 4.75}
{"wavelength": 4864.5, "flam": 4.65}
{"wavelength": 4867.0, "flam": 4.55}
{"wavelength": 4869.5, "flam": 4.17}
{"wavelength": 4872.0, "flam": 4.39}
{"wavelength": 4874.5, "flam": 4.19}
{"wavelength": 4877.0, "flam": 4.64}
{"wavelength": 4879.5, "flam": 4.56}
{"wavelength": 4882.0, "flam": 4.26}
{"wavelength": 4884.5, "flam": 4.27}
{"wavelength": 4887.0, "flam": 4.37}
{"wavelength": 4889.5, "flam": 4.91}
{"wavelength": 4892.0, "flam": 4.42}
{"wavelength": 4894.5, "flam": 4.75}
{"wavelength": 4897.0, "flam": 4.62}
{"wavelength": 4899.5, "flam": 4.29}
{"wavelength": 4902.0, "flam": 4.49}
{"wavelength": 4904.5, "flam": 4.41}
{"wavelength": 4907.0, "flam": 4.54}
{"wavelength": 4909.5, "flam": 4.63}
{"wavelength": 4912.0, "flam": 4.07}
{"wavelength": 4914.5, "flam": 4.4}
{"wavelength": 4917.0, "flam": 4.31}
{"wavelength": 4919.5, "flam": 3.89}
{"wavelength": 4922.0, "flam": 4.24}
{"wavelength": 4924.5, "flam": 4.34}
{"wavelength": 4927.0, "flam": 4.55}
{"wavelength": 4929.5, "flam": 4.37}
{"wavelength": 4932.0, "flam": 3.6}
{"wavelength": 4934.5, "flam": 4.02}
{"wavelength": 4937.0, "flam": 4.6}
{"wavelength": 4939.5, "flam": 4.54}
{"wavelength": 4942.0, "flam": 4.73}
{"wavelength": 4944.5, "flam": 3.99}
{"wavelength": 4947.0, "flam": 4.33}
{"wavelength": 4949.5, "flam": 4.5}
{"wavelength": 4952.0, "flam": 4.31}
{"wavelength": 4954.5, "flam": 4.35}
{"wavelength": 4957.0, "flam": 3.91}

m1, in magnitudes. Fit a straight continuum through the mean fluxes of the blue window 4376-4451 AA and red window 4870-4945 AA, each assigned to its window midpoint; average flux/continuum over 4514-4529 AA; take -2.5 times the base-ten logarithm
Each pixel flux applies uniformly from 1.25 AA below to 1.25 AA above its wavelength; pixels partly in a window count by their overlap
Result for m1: 0.10 mag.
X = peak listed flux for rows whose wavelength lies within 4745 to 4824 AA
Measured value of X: 5.02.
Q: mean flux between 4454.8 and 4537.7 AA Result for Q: 3.7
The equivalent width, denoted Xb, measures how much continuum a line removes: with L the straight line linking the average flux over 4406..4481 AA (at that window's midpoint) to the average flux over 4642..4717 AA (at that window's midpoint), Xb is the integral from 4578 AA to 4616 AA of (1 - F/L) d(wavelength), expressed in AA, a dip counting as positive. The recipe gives 6.8 AA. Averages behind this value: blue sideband 3.47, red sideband 4.42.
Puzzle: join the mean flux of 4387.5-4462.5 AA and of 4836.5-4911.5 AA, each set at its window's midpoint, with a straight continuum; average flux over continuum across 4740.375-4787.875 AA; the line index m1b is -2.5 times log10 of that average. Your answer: 0.10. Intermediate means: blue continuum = 3.41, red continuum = 4.43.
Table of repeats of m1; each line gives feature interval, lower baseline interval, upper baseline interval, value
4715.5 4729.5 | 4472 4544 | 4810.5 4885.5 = -0.04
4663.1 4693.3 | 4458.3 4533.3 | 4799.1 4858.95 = -0.08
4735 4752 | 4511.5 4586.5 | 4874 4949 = 0.06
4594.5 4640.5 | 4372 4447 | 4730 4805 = 0.09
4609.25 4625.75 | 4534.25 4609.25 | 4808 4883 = 0.18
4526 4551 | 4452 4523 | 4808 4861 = -0.15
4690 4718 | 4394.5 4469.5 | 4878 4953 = -0.15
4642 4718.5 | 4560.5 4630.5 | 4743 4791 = -0.21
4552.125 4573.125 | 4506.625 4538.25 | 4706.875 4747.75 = 0.05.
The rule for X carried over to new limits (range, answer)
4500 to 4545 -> 4.91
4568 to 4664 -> 4.7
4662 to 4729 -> 5.25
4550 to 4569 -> 4.49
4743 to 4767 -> 4.21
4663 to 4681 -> 4.57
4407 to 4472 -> 4.62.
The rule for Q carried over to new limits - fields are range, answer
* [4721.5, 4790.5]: 3.95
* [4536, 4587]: 3.88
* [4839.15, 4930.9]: 4.39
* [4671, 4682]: 4.18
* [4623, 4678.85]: 4.26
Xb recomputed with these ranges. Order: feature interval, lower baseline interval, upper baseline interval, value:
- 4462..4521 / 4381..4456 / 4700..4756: -1.0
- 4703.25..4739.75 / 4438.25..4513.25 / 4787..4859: -2.4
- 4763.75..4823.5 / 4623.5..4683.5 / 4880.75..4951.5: 1.6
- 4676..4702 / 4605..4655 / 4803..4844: -2.8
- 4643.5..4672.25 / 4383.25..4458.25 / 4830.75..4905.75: -2.8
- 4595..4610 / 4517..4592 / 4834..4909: 3.6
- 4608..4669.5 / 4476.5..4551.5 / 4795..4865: 0.9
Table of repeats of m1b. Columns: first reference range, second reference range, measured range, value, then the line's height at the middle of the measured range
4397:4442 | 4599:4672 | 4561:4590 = 0.06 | 3.8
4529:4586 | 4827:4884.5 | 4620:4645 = -0.03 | 4.05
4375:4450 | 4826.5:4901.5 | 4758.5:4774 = 0.14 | 4.23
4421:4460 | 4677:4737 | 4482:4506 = -0.12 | 3.54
